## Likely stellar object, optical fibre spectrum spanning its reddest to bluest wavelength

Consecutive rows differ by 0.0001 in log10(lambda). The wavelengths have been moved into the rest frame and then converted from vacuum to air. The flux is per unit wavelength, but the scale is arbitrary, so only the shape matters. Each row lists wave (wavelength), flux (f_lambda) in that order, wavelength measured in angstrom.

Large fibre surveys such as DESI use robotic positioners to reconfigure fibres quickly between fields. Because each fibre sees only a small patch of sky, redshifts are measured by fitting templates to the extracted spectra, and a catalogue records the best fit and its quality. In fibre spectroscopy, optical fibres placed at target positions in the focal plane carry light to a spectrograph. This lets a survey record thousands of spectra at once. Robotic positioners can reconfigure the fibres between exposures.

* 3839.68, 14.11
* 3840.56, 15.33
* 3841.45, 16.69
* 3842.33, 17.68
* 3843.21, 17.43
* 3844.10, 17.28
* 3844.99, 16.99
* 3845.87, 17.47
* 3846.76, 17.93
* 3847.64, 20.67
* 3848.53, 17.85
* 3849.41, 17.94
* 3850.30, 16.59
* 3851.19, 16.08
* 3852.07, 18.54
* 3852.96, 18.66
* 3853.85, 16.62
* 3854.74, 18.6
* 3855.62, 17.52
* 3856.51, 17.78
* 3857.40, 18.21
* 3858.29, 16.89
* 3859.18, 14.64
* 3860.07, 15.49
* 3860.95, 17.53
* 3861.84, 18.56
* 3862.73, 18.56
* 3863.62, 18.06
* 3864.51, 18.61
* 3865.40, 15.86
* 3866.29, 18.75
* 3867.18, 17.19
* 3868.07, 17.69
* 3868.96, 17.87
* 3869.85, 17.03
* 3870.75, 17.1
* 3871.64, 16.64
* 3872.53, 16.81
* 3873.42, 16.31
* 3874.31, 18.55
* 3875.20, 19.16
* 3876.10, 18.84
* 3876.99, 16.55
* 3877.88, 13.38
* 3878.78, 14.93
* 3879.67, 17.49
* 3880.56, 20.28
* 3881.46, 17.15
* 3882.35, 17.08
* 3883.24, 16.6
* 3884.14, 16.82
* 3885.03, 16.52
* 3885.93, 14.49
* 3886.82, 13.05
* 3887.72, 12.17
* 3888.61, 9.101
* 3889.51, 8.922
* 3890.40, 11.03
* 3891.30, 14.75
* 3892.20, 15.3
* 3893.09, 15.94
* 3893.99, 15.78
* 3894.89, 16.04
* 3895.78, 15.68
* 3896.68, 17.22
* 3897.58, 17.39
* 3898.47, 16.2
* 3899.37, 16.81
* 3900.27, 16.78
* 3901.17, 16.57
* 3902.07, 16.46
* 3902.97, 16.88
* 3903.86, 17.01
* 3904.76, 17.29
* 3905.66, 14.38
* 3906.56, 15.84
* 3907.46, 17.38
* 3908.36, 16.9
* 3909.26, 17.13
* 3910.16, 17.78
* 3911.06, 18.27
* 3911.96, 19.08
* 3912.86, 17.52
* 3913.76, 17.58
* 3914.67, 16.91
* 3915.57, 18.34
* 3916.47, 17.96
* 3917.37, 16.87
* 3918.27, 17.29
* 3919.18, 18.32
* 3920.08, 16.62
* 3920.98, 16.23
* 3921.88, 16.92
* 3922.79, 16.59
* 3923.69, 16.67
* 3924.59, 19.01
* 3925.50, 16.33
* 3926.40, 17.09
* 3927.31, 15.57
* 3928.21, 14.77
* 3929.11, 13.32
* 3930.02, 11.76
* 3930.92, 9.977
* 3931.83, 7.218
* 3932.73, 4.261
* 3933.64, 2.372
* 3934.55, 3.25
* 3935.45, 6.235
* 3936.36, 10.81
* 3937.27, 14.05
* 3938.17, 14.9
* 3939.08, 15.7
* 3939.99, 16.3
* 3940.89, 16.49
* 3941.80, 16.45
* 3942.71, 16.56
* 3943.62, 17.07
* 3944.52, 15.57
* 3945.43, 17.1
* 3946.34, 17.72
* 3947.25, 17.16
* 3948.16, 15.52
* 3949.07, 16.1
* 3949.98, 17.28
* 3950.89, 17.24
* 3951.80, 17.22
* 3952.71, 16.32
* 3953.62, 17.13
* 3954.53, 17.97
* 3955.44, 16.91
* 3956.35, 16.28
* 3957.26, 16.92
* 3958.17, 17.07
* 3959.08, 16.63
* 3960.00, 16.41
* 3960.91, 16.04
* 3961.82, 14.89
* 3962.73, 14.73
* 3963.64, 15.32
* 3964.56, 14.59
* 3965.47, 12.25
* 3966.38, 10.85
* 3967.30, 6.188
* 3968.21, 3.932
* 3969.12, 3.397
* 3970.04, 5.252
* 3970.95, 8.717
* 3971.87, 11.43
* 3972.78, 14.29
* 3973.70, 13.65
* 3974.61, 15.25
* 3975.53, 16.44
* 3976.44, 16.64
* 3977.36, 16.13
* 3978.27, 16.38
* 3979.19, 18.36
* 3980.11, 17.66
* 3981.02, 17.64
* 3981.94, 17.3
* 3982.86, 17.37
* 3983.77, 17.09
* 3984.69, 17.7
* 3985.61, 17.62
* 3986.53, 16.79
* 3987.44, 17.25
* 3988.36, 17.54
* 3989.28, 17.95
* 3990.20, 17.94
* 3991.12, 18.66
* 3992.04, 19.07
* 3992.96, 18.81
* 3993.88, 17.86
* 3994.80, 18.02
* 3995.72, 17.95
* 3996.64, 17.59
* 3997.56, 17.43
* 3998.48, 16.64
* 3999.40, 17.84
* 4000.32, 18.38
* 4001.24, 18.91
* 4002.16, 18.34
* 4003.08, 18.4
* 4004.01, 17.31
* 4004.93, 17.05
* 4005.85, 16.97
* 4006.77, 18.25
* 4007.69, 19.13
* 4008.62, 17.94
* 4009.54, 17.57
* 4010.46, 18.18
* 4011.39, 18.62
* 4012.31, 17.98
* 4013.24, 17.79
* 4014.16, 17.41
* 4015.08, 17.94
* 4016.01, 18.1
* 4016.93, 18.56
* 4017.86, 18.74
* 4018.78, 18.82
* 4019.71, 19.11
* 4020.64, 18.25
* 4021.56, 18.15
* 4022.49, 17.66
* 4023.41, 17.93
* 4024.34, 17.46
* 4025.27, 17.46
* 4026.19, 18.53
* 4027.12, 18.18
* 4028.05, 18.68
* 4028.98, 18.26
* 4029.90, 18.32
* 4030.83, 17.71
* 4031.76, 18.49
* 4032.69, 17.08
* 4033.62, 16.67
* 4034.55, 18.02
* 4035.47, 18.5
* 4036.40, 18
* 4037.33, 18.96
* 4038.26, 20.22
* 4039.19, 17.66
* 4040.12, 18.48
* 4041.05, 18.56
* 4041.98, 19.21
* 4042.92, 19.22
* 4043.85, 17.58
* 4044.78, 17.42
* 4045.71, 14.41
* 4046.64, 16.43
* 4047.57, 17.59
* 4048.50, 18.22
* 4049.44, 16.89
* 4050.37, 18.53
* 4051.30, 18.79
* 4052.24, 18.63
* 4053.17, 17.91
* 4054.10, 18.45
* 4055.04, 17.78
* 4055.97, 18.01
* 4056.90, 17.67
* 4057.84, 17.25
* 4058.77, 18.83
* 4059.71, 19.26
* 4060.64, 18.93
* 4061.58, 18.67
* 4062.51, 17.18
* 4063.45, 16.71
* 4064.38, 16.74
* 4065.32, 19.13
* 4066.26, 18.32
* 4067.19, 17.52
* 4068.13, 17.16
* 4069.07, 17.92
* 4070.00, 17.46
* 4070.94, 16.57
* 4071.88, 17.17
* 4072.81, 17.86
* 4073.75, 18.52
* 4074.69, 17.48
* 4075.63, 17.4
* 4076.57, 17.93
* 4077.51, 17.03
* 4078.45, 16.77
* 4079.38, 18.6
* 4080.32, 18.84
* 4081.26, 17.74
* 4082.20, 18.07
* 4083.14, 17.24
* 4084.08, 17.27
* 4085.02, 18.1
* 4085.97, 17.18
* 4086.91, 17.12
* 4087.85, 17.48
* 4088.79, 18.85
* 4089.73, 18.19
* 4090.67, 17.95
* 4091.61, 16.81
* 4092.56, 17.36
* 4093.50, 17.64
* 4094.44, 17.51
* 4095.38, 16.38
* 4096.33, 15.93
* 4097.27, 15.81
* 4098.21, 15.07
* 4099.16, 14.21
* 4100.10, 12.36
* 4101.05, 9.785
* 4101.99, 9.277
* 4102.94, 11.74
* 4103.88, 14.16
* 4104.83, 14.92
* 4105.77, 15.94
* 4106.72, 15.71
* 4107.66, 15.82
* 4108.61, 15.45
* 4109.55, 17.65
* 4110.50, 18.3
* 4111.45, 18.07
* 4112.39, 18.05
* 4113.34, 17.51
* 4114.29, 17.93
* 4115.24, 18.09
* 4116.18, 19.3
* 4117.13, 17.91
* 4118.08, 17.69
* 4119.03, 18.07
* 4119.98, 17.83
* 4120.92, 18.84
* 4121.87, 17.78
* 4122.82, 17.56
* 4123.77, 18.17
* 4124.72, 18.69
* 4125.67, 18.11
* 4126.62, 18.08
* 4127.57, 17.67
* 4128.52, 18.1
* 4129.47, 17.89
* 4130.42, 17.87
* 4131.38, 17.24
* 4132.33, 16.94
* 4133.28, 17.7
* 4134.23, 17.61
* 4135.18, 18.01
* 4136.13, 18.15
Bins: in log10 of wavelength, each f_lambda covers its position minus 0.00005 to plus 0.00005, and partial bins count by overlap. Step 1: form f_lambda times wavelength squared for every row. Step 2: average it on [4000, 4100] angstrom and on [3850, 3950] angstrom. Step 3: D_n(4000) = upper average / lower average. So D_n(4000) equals 1.21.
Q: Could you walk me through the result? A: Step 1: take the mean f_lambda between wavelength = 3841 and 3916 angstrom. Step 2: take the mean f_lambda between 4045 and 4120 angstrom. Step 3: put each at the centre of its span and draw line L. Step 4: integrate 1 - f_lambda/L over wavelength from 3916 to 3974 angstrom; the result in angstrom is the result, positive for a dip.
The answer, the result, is 9.58 angstrom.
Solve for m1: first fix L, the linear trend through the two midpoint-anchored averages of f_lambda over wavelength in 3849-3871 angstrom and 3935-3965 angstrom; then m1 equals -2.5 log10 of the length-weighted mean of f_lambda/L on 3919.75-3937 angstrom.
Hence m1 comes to 0.30 mag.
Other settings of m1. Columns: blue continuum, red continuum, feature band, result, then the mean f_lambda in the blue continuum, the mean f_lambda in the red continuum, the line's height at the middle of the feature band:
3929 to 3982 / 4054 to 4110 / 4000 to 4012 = -0.20 mag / 13.8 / 16.8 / 15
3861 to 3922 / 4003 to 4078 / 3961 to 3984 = 0.28 mag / 16.6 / 18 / 17.3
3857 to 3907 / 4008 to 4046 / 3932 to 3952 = 0.23 mag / 16.3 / 18.1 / 17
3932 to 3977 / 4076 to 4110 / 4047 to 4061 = -0.17 mag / 13.7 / 16.2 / 15.5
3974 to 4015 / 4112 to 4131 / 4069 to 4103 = 0.08 mag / 17.7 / 18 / 17.9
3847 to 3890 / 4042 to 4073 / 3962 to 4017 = 0.09 mag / 16.8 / 17.8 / 17.4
